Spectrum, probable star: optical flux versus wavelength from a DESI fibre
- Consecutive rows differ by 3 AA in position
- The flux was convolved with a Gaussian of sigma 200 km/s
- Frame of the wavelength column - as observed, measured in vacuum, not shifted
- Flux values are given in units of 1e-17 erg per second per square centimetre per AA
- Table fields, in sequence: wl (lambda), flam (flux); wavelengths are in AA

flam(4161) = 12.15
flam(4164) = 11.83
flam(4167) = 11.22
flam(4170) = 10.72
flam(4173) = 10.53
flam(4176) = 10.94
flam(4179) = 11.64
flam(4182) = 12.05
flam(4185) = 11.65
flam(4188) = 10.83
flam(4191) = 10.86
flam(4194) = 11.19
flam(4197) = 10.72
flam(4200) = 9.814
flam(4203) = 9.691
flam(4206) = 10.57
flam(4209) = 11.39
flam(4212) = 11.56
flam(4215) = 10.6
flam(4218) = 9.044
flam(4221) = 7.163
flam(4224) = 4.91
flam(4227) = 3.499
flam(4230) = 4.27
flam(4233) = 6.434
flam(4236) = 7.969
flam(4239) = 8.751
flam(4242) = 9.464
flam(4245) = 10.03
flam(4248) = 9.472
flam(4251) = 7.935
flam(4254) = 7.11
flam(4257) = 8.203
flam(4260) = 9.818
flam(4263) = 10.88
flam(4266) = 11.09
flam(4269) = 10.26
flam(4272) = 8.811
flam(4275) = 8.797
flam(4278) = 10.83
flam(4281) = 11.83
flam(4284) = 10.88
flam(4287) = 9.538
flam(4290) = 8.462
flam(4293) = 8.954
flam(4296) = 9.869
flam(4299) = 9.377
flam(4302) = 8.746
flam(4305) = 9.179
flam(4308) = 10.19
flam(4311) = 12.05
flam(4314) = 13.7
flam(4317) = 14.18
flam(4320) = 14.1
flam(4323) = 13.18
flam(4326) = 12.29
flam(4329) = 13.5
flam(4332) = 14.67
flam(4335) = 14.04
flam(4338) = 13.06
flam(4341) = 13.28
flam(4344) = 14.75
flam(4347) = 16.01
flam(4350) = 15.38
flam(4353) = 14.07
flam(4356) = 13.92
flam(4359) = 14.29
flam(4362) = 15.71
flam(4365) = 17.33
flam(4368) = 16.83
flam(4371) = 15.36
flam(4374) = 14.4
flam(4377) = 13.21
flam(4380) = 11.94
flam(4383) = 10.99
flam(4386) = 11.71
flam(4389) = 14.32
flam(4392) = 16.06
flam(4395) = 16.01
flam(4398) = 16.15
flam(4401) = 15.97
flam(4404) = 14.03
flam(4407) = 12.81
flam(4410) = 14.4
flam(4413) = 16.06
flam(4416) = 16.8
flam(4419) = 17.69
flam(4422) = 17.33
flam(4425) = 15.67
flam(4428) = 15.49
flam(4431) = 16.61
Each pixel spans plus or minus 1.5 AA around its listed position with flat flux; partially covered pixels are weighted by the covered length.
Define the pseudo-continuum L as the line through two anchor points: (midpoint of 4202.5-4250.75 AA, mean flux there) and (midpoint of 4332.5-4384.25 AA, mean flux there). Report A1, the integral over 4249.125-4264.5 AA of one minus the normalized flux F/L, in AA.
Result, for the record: 1.54 AA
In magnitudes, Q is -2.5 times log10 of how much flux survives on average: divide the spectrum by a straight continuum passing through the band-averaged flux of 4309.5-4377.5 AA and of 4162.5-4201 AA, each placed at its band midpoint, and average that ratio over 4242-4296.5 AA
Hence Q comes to 0.32 mag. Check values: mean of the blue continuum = 11.1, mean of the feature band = 9.59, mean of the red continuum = 14.3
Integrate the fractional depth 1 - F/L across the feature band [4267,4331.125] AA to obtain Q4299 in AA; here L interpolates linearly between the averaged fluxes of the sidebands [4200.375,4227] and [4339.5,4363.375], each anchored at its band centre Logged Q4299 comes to 8.40 AA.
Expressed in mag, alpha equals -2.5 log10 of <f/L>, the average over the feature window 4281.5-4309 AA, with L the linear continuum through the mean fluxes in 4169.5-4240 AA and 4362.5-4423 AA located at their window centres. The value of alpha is 0.26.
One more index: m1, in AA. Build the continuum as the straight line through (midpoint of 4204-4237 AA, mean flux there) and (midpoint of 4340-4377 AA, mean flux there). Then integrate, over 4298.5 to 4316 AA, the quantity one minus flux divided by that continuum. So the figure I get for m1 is 2.5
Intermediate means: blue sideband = 7.97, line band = 10.7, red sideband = 15.1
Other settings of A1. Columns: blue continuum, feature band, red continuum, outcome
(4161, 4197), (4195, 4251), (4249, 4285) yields 9.9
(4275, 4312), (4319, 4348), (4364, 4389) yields -4.9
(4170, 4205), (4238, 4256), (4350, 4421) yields 4.9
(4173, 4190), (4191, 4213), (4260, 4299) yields 0.7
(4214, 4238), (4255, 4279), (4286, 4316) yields -3.4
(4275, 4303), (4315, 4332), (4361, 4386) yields -2.8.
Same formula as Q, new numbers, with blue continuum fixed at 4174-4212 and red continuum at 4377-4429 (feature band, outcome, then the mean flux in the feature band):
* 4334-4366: -0.061 mag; 14.7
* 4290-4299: 0.357 mag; 9.25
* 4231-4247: 0.368 mag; 8.43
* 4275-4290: 0.216 mag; 10.3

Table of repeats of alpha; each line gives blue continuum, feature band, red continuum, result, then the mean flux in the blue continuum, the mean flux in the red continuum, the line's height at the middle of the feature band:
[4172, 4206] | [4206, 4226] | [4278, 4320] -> 0.19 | 10.9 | 10.7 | 10.8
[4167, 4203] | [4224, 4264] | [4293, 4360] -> 0.44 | 10.9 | 12.8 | 11.7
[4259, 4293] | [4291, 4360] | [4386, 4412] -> -0.06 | 10.1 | 14.8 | 12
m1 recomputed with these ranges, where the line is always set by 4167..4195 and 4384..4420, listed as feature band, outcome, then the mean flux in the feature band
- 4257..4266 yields 1.77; 10.1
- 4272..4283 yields 2.22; 10.3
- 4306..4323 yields 0.96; 12.8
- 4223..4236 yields 7.45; 5.14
